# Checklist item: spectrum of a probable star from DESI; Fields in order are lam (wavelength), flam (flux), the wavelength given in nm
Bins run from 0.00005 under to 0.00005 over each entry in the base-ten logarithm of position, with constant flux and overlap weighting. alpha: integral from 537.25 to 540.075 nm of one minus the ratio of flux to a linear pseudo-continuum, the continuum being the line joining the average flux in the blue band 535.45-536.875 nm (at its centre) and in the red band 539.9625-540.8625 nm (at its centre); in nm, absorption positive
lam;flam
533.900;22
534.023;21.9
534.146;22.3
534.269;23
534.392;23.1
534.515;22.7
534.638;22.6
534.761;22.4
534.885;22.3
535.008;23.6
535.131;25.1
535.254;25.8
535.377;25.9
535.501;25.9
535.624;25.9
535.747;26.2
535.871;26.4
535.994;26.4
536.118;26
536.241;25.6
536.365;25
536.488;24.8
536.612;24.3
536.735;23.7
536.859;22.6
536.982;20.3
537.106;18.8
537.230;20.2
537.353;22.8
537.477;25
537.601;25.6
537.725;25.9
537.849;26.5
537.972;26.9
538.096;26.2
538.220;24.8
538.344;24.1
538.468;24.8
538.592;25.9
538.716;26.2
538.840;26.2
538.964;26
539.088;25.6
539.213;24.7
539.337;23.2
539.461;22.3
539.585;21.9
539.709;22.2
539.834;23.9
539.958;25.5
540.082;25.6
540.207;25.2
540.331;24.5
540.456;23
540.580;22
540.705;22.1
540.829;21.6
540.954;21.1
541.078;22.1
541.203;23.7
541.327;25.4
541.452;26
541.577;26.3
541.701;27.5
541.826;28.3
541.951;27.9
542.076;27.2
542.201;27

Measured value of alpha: -0.05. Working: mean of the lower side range 25.3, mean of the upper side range 23.6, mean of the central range 24.8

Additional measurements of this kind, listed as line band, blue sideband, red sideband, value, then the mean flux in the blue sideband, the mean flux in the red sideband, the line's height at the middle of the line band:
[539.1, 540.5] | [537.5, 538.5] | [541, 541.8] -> 0.08 nm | 25.6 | 25.2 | 25.4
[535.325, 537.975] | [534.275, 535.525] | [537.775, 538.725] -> 0.03 nm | 23.8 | 25.7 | 24.8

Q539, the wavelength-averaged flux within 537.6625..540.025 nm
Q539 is 24.9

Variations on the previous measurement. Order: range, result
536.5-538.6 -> 24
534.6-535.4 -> 23.9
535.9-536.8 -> 25.2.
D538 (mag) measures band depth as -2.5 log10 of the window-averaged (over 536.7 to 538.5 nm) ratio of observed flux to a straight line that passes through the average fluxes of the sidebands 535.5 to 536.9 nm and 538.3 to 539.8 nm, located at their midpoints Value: 0.04 mag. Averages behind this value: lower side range 25.2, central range 23.9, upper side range 24.4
